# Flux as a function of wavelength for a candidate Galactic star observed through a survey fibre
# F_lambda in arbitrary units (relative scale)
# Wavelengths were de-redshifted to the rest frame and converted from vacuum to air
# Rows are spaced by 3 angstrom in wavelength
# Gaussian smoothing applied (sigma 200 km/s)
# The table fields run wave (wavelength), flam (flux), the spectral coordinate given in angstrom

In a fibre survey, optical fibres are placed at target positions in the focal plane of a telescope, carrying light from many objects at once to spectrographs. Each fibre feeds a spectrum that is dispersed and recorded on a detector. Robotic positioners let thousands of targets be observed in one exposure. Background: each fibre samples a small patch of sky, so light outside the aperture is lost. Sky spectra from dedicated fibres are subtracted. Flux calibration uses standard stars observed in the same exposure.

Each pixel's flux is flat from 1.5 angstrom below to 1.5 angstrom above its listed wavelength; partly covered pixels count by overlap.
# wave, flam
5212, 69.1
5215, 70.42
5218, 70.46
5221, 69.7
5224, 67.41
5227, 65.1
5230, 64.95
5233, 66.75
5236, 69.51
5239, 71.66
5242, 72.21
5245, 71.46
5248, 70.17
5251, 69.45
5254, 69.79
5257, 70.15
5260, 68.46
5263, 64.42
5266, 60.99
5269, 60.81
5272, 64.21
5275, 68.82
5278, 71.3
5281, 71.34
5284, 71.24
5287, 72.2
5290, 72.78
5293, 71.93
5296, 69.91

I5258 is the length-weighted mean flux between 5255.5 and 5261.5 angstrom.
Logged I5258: 69.3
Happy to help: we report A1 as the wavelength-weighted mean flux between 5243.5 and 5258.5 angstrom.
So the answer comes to 70.2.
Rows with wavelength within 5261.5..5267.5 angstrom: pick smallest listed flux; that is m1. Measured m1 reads 60.99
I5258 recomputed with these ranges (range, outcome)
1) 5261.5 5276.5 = 63.9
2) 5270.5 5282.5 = 68.9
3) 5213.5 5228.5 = 68.6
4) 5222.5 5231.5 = 65.8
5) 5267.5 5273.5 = 62.5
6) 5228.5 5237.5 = 67.1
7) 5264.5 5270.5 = 60.9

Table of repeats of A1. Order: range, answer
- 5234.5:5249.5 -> 71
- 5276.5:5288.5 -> 71.5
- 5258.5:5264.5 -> 66.4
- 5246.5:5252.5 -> 69.8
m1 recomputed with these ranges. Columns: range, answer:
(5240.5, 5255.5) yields 69.45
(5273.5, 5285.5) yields 68.82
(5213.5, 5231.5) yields 64.95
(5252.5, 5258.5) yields 69.79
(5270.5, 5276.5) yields 64.21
